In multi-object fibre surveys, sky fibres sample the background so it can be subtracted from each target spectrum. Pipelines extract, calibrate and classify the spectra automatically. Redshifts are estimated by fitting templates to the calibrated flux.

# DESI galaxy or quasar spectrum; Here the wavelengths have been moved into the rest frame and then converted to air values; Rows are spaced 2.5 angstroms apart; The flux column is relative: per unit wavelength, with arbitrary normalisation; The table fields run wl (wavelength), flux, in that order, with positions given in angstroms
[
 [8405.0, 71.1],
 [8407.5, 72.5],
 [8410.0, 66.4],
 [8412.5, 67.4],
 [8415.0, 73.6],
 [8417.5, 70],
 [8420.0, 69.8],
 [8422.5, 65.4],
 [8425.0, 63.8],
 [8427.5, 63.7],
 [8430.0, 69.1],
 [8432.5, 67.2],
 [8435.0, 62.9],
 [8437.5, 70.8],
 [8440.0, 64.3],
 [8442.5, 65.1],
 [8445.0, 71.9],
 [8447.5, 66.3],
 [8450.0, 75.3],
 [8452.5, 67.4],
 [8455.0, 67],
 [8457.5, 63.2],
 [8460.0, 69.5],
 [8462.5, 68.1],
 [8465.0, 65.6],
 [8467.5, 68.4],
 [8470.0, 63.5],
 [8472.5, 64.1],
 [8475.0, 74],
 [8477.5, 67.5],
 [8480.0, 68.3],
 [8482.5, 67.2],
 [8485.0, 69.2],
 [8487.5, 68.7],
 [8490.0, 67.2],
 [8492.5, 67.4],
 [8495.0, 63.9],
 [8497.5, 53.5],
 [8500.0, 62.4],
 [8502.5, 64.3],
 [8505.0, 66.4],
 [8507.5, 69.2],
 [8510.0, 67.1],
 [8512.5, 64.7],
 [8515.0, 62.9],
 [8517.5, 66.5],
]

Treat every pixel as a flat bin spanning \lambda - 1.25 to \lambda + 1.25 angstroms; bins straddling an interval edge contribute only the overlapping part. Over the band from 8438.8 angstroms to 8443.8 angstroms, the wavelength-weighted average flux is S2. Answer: 64.8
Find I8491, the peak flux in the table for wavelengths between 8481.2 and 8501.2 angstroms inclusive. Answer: 69.2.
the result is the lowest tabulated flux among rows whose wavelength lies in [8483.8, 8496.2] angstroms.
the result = 63.9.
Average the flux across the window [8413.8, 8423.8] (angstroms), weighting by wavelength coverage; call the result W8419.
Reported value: 69.7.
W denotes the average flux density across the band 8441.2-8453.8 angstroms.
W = 69.2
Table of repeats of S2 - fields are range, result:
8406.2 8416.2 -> 70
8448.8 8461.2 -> 68.4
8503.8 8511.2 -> 67.6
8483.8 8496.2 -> 67.3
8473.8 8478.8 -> 70.7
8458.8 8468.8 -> 67.9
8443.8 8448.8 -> 69.1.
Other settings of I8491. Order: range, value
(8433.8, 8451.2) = 75.3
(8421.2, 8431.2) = 69.1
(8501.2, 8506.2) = 66.4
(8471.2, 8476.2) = 74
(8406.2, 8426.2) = 73.6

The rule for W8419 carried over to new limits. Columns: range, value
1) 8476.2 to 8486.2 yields 68.1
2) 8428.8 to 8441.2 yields 66.9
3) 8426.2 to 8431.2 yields 66.3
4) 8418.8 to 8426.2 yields 66.3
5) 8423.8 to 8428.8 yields 63.8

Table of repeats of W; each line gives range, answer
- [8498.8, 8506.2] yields 64.4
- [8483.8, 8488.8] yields 68.9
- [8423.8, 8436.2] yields 65.4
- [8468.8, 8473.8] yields 63.9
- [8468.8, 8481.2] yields 67.5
